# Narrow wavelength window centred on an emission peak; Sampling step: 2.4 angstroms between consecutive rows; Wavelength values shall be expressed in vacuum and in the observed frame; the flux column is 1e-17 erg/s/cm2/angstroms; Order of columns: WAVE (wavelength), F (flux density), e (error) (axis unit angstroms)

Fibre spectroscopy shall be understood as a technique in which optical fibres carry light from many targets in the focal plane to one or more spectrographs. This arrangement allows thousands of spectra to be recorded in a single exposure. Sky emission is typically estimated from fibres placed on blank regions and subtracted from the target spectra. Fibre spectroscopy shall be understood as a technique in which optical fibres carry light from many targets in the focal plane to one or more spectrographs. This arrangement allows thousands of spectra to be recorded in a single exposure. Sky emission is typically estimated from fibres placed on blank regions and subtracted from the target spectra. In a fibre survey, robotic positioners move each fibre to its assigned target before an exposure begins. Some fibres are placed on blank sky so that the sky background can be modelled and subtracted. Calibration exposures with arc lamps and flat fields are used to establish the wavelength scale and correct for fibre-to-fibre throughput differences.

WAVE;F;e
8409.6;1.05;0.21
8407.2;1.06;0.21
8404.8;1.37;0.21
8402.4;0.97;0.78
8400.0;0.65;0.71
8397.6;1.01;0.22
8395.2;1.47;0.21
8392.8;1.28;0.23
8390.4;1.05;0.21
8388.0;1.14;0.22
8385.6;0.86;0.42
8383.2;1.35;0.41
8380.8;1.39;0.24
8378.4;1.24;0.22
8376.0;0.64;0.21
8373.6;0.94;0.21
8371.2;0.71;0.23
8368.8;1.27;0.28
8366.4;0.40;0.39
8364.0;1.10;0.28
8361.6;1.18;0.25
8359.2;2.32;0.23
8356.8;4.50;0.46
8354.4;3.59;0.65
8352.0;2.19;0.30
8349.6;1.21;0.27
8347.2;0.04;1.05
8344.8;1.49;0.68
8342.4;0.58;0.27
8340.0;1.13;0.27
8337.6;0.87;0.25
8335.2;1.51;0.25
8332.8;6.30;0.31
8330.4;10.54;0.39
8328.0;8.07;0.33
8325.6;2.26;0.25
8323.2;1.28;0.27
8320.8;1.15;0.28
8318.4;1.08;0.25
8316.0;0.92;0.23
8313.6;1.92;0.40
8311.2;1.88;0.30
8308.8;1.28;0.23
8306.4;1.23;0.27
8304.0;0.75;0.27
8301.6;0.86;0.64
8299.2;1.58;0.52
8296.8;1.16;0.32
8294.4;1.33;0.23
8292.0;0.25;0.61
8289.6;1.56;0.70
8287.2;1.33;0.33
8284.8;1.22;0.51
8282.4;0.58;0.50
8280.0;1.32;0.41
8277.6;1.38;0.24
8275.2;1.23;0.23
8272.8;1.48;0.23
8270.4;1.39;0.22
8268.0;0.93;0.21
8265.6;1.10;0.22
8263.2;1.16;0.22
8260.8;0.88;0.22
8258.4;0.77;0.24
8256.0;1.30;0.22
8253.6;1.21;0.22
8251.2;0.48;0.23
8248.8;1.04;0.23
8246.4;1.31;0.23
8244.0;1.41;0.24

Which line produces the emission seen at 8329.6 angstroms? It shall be H-alpha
